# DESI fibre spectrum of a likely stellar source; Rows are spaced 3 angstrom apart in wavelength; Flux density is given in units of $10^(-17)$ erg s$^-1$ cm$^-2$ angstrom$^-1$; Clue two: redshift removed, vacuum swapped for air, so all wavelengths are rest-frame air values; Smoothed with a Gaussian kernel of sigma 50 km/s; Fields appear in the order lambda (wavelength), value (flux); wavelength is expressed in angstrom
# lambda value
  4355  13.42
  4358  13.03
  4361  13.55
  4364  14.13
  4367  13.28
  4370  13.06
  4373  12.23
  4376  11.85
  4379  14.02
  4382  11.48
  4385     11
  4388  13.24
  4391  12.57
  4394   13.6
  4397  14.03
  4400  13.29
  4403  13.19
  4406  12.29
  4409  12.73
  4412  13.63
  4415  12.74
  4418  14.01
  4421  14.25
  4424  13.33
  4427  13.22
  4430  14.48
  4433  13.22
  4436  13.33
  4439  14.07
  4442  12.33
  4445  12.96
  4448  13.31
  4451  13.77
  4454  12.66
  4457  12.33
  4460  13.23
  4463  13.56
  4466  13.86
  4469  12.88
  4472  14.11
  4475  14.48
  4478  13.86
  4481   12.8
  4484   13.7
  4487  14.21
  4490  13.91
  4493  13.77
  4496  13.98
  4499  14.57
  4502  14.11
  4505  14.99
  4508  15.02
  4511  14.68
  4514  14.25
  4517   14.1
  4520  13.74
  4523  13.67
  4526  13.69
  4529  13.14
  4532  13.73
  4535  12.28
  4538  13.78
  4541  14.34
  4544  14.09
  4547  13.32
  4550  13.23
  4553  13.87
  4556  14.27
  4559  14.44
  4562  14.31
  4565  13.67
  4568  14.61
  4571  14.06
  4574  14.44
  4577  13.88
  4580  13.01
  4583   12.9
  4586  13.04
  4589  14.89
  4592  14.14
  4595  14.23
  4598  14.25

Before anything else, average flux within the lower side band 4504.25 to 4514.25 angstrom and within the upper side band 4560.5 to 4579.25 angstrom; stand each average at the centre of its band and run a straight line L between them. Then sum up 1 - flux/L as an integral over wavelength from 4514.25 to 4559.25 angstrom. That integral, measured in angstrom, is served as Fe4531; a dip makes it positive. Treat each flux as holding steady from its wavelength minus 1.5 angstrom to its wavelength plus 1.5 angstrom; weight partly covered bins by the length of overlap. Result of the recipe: 2.4 angstrom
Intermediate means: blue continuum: 14.8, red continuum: 14.1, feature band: 13.7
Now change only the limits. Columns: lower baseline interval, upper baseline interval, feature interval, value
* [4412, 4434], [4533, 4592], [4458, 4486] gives 0.2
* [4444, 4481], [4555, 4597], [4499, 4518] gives -1.3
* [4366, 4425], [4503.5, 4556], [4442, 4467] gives 0.4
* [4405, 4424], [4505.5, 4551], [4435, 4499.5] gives 0.2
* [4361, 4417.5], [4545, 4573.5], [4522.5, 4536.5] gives 0.5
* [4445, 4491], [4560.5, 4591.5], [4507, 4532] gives -0.6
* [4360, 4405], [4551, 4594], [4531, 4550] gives 0.3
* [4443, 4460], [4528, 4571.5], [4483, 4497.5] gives -0.7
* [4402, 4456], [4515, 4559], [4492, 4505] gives -0.6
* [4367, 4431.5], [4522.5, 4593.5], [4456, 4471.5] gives 0.1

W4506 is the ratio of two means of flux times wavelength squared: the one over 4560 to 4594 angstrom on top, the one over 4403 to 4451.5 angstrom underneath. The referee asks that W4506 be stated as 1.1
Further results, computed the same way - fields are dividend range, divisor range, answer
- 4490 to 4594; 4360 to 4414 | 1.15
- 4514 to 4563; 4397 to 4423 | 1.09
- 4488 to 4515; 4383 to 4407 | 1.17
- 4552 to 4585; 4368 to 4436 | 1.15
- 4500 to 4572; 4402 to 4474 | 1.10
